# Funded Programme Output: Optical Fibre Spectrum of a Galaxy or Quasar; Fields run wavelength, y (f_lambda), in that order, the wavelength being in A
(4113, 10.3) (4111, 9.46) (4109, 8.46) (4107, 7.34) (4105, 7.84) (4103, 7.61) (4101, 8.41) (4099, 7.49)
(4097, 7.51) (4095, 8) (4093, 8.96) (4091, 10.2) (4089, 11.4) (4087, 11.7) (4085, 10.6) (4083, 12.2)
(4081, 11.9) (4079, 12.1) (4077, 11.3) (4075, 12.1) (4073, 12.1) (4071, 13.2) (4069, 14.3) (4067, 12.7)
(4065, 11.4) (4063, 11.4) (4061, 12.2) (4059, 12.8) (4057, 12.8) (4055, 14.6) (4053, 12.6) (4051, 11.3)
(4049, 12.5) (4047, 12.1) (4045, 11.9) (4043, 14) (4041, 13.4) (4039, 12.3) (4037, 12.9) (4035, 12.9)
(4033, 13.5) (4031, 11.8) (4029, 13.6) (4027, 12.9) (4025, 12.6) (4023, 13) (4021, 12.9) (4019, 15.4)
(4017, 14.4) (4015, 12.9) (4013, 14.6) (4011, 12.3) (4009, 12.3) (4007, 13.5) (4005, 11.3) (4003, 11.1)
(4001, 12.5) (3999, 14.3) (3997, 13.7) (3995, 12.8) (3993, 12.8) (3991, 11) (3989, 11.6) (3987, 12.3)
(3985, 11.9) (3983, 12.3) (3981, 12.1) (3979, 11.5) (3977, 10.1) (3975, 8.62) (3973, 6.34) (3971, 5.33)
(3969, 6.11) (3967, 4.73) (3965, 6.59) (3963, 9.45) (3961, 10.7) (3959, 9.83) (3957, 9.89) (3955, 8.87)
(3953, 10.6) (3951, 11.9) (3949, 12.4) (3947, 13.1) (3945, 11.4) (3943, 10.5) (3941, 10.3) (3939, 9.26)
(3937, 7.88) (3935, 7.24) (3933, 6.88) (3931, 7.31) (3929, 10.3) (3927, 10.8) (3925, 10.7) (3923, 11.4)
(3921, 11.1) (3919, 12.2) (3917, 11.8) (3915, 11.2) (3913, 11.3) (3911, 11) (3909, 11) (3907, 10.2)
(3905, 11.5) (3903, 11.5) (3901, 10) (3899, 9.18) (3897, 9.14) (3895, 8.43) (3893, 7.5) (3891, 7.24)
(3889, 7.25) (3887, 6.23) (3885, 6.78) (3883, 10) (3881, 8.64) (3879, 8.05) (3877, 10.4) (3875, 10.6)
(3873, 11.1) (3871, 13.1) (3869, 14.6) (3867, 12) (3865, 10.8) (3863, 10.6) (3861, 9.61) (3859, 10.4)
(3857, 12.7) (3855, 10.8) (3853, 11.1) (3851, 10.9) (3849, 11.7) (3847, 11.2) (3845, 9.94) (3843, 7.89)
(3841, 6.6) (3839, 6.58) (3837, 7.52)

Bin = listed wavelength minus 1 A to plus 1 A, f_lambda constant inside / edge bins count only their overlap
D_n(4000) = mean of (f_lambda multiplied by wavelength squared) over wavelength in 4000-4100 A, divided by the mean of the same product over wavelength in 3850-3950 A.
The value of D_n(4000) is 1.29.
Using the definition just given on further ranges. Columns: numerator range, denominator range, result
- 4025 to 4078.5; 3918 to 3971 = 1.39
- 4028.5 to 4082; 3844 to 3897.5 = 1.38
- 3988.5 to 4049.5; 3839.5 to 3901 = 1.42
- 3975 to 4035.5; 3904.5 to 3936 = 1.27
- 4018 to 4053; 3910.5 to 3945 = 1.35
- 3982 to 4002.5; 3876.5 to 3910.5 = 1.46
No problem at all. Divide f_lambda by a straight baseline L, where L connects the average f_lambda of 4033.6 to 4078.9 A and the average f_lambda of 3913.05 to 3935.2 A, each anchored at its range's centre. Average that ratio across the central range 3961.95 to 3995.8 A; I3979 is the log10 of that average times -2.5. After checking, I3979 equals 0.16 mag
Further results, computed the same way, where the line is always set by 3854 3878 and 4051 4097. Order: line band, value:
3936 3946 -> 0.168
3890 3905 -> 0.241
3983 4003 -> -0.077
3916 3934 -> 0.121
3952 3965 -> 0.196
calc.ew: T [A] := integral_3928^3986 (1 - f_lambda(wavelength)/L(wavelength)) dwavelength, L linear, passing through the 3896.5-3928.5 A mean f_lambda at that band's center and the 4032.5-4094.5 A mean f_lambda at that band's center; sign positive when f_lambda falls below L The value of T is 9.51 A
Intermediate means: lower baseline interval 10.9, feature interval 9.43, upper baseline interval 12.2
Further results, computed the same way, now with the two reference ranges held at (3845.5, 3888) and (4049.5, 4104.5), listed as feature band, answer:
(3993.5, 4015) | -3.67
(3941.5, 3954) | -0.94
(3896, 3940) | 2.30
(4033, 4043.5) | -1.91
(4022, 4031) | -1.51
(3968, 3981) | 3.06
